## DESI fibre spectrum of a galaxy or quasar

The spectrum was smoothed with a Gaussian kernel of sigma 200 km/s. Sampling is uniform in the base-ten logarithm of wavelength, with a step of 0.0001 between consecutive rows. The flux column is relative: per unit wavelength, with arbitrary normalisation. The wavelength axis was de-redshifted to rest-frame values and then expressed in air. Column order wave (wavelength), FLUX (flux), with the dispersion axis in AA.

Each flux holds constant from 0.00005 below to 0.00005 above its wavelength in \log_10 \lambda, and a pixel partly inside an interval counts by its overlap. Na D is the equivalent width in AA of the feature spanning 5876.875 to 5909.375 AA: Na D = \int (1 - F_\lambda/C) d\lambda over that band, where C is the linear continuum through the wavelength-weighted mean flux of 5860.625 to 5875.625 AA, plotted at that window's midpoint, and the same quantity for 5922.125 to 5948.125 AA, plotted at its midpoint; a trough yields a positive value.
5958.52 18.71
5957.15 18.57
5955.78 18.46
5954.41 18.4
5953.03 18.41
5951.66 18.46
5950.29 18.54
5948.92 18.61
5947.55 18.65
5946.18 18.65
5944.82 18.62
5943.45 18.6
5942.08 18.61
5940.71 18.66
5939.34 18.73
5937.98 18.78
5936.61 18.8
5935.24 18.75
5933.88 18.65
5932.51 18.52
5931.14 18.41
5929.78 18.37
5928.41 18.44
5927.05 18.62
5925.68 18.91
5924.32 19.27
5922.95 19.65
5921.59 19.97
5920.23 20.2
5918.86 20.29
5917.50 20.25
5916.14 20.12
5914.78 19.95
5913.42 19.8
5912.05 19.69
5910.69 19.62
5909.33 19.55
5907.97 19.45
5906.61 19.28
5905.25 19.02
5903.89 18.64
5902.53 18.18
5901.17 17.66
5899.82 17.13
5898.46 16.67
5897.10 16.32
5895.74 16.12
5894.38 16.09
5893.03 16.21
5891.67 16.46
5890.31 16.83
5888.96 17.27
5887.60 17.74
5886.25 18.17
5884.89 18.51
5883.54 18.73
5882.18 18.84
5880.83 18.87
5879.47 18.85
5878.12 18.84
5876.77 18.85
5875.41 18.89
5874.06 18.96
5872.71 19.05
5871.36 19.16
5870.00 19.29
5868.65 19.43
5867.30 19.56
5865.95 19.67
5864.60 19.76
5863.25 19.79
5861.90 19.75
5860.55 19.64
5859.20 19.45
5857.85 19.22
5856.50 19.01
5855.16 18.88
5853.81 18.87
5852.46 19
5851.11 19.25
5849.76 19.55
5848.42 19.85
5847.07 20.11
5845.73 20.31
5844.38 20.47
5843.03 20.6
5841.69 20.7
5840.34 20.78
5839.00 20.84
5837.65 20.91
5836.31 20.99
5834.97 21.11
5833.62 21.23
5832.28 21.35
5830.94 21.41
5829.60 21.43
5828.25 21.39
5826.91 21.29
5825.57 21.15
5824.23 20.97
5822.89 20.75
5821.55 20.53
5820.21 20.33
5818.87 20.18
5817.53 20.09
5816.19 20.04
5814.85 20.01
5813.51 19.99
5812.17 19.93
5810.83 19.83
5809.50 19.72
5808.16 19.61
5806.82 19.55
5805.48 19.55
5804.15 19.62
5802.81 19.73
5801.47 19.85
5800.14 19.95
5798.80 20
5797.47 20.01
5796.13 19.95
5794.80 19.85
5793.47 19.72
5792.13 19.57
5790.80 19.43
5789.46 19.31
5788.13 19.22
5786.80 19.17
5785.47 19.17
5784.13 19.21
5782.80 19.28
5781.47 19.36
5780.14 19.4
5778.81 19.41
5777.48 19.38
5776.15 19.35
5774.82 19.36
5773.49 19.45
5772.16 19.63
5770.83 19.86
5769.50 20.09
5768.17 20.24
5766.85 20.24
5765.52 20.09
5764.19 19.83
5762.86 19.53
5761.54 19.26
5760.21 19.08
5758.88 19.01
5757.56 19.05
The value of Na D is 2.2 AA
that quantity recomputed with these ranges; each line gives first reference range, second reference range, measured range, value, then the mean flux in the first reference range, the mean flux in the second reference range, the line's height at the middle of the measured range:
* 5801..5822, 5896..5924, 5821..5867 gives -1.6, 19.9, 19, 19.6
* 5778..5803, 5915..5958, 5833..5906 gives 1.0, 19.6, 18.9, 19.2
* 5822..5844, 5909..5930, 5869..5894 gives 2.4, 21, 19.6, 20.2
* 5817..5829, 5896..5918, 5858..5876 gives 0.3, 20.8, 18.8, 19.7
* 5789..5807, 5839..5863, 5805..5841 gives -1.5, 19.7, 19.8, 19.7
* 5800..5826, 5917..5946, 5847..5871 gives 0.3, 20.1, 19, 19.6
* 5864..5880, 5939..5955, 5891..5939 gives 0.5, 19.2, 18.6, 18.8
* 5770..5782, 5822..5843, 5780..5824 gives 1.0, 19.5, 21.1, 20.2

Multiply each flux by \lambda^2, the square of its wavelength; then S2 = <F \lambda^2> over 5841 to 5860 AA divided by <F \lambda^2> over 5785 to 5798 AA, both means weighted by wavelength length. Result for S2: 1.03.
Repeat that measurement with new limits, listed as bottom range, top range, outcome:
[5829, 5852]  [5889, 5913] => 0.88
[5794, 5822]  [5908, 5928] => 1.03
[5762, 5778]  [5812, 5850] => 1.07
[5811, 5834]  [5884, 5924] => 0.92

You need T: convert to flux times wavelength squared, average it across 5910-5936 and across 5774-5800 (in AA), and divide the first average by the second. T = 1.04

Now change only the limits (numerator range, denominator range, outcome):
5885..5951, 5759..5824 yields 0.98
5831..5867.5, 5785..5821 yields 1.03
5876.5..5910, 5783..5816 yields 0.94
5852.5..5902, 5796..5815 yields 0.95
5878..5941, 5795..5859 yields 0.94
